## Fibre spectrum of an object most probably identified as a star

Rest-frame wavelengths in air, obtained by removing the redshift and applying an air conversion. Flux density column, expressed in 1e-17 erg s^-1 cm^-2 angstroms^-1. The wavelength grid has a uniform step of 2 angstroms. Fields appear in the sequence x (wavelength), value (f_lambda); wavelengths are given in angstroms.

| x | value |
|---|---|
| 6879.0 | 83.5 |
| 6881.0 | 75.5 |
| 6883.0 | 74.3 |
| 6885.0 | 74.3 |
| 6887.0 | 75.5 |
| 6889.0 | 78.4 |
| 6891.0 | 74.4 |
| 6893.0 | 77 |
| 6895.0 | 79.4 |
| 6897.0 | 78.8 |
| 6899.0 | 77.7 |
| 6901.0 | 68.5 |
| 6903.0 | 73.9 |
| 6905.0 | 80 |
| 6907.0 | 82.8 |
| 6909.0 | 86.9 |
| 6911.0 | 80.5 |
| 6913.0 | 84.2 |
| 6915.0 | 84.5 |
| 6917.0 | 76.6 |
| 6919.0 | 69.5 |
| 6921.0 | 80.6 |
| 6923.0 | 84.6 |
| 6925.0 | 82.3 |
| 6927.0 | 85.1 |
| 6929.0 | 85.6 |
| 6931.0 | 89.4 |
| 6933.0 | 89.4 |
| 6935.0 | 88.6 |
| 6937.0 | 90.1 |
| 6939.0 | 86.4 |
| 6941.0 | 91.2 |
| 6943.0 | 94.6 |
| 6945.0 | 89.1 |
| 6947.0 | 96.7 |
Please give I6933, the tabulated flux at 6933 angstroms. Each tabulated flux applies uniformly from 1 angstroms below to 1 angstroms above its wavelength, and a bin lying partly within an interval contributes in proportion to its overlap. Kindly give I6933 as 89.4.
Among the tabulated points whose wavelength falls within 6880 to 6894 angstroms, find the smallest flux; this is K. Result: 74.3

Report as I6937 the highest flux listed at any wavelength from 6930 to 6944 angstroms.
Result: 94.6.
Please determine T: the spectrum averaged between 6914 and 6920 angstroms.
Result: 76.9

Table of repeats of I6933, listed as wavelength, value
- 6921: 80.6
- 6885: 74.3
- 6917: 76.6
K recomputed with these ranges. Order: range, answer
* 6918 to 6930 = 69.5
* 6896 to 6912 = 68.5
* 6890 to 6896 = 74.4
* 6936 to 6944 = 86.4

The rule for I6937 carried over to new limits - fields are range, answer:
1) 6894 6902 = 79.4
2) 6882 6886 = 74.3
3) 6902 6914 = 86.9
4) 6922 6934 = 89.4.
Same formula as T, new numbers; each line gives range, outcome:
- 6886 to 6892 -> 76.1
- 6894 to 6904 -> 75.7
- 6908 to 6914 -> 83.9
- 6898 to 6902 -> 73.1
